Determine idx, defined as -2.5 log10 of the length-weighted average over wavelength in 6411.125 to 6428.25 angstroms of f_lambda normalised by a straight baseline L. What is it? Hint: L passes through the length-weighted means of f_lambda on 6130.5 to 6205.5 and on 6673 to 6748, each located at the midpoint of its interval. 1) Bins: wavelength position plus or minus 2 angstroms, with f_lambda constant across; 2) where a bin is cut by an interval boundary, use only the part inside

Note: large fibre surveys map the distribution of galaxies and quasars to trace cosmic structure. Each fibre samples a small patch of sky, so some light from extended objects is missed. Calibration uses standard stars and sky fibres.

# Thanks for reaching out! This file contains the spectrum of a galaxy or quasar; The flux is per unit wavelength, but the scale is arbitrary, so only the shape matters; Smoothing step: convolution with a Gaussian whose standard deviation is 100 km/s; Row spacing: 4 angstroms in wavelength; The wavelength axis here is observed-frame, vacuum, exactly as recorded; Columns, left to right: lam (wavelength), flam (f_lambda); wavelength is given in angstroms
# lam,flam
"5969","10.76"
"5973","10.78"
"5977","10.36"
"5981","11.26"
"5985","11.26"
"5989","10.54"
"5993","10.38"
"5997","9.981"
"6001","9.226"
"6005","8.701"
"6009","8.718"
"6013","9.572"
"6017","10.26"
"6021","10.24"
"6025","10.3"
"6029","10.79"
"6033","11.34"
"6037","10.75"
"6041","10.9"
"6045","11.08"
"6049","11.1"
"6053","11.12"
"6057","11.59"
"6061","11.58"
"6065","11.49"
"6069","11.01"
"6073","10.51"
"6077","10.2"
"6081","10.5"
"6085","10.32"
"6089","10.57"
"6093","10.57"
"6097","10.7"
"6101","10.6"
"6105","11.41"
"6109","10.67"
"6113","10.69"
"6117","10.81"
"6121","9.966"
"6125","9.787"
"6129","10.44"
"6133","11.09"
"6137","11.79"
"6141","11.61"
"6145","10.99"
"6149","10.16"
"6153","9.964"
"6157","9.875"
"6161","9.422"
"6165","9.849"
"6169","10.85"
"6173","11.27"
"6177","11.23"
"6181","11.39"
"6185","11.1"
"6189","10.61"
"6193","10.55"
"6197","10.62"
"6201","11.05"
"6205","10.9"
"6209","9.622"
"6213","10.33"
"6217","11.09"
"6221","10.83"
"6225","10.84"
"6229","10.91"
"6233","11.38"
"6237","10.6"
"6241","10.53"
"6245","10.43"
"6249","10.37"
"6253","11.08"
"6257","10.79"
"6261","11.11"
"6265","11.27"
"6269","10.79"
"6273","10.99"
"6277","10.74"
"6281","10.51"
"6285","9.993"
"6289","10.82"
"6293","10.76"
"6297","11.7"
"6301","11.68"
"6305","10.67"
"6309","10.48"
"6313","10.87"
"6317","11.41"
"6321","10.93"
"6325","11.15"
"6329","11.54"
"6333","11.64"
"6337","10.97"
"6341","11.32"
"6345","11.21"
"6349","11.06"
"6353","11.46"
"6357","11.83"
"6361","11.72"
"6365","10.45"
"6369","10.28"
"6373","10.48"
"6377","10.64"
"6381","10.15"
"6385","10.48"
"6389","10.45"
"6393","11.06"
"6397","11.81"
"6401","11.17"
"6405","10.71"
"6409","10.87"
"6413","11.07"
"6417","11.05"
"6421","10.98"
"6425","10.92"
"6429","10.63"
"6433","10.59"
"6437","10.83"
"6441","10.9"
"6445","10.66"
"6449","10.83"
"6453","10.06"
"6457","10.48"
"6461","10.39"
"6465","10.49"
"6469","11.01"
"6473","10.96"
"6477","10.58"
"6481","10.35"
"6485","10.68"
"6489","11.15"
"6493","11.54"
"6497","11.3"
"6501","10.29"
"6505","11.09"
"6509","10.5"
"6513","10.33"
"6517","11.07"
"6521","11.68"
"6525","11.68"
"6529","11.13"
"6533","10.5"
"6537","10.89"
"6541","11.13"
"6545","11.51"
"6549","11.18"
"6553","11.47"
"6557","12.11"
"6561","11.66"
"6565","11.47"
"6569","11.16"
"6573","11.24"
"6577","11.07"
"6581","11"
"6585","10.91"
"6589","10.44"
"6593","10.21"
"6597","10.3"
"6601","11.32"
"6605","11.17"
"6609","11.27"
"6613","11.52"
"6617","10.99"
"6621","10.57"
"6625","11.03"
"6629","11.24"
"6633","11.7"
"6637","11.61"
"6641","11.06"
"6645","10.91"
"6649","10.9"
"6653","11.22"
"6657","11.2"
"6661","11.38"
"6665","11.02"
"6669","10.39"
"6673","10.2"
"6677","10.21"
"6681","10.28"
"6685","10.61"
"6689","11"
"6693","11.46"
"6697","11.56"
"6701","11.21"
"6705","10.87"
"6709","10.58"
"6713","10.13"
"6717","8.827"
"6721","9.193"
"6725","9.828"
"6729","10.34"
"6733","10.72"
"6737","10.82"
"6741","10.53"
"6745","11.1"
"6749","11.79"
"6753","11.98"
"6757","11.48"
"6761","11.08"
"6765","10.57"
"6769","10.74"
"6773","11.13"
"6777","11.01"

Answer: -0.03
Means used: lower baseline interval 10.7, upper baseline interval 10.5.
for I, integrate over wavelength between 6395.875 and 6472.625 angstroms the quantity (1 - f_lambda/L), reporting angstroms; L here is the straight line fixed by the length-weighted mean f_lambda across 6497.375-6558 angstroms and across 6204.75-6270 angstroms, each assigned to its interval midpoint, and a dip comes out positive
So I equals 1.2 angstroms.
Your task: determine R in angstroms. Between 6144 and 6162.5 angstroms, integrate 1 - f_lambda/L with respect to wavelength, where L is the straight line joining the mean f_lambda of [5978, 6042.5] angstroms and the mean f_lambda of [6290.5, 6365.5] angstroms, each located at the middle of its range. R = 1.1 angstroms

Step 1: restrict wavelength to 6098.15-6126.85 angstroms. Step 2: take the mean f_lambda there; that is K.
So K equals 10.6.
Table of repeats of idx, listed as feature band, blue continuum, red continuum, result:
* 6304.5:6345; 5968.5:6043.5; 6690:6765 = -0.061 mag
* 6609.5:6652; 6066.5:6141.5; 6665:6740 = -0.066 mag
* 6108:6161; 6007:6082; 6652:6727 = 0.012 mag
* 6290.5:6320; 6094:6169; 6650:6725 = -0.050 mag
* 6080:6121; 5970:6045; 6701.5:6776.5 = -0.029 mag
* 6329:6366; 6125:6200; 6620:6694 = -0.054 mag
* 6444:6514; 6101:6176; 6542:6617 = 0.032 mag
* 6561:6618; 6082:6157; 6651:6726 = -0.042 mag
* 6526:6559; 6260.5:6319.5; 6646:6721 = -0.048 mag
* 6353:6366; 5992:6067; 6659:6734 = -0.092 mag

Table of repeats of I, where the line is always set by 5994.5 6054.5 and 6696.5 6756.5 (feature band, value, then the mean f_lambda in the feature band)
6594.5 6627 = -1.3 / 11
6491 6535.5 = -2.1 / 11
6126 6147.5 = -1.6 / 11.1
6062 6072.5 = -0.9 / 11.2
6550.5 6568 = -1.8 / 11.6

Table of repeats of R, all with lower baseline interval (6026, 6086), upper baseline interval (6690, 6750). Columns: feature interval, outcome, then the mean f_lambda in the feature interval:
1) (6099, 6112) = 0.1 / 10.9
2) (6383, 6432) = -0.8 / 10.9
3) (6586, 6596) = 0.3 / 10.4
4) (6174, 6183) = -0.3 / 11.3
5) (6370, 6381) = 0.3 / 10.5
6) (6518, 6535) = -0.9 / 11.2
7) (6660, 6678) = 0.0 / 10.6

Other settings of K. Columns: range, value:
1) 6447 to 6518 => 10.7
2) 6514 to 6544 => 11.1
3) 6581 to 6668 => 11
